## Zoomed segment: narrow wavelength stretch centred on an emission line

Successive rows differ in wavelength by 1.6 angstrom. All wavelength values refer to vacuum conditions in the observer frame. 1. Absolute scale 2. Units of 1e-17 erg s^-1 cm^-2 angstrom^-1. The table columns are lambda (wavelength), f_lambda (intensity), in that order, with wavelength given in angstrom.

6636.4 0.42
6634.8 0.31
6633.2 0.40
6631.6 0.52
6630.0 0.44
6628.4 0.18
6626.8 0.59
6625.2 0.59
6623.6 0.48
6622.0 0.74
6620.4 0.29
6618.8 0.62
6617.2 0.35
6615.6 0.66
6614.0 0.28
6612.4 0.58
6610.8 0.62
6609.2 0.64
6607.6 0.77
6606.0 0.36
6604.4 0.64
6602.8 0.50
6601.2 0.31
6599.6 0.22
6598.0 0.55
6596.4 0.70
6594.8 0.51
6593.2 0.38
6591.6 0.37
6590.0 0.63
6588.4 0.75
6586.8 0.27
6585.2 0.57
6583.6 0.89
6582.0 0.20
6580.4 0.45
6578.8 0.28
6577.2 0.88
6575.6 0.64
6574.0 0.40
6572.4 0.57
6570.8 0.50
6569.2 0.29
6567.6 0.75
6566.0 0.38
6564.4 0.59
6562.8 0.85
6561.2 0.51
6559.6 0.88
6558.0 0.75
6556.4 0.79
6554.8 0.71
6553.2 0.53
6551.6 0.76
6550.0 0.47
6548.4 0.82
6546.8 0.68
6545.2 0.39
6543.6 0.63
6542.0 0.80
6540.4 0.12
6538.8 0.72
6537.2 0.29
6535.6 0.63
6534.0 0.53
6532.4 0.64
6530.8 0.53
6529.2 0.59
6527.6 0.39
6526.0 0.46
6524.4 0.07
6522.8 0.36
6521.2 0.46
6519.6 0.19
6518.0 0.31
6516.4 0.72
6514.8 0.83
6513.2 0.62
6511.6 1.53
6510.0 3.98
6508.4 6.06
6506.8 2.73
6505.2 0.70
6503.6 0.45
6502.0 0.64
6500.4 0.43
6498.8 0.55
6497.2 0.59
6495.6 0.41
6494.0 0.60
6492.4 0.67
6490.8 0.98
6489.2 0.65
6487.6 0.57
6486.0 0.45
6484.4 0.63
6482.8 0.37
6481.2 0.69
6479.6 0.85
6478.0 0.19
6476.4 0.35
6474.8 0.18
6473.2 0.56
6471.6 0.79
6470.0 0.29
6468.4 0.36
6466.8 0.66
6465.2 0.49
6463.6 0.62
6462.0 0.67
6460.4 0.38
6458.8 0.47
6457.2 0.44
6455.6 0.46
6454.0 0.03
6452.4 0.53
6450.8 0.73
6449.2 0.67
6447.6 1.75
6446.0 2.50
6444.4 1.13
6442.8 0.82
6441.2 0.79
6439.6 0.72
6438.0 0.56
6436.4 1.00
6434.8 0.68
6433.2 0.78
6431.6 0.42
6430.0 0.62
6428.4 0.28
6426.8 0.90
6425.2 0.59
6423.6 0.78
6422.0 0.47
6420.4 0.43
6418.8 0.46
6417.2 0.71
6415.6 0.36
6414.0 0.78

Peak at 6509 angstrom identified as [O III] 5007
